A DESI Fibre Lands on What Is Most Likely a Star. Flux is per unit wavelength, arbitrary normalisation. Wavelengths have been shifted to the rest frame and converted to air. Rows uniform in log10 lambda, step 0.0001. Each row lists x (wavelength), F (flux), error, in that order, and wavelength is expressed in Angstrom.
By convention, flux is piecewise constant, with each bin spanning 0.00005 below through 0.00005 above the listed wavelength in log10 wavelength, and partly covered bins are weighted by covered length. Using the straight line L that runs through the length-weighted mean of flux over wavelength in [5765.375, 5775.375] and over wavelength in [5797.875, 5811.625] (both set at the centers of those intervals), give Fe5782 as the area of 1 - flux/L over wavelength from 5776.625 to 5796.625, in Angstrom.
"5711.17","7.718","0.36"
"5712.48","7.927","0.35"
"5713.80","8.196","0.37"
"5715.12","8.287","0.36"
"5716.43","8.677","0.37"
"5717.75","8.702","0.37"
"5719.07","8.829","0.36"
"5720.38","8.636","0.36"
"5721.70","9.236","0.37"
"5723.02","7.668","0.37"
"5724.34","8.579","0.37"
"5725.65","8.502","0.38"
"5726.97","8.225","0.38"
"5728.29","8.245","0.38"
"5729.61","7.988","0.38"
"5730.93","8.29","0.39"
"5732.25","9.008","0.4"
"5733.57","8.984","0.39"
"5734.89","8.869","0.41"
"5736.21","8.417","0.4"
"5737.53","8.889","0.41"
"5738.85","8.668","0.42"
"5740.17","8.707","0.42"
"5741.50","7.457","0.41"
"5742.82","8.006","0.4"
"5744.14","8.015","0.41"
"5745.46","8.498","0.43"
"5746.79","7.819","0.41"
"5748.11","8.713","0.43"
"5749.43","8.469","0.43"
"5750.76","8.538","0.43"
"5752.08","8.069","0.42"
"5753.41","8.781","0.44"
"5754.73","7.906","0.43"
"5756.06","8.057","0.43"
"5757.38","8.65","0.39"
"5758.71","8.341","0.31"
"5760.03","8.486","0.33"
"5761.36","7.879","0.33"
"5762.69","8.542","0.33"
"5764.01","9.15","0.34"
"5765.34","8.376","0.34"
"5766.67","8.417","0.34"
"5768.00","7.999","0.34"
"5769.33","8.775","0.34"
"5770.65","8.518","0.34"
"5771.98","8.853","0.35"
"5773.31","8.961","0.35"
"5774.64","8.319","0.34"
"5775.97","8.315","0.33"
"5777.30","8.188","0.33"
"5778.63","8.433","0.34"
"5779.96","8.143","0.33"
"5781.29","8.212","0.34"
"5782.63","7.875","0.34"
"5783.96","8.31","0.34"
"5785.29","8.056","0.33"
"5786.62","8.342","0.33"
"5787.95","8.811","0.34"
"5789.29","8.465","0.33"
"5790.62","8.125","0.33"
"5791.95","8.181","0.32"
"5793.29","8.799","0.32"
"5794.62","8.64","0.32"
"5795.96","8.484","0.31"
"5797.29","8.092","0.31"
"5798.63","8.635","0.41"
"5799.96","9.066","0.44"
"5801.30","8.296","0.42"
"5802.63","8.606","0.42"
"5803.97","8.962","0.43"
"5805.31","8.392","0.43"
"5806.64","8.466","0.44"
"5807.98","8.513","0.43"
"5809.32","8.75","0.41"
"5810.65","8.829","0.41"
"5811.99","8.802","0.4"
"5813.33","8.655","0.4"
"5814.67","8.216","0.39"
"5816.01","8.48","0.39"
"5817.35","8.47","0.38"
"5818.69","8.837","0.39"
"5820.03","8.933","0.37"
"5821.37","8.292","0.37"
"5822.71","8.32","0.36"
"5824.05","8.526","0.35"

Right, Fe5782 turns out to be 0.6 Angstrom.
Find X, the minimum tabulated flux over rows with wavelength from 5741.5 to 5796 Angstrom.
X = 7.457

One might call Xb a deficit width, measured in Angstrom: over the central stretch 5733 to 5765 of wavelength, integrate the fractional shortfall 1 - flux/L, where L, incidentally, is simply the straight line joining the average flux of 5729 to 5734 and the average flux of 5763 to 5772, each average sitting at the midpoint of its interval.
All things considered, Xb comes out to 0.6 Angstrom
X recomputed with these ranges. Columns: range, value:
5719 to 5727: 7.668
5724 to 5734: 7.988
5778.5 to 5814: 7.875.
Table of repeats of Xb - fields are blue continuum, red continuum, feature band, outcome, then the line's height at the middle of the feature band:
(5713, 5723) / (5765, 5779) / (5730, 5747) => 0.2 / 8.53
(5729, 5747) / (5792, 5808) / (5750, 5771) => 0.2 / 8.47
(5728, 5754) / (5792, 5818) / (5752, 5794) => 0.5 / 8.5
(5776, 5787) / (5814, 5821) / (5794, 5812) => -0.4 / 8.42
